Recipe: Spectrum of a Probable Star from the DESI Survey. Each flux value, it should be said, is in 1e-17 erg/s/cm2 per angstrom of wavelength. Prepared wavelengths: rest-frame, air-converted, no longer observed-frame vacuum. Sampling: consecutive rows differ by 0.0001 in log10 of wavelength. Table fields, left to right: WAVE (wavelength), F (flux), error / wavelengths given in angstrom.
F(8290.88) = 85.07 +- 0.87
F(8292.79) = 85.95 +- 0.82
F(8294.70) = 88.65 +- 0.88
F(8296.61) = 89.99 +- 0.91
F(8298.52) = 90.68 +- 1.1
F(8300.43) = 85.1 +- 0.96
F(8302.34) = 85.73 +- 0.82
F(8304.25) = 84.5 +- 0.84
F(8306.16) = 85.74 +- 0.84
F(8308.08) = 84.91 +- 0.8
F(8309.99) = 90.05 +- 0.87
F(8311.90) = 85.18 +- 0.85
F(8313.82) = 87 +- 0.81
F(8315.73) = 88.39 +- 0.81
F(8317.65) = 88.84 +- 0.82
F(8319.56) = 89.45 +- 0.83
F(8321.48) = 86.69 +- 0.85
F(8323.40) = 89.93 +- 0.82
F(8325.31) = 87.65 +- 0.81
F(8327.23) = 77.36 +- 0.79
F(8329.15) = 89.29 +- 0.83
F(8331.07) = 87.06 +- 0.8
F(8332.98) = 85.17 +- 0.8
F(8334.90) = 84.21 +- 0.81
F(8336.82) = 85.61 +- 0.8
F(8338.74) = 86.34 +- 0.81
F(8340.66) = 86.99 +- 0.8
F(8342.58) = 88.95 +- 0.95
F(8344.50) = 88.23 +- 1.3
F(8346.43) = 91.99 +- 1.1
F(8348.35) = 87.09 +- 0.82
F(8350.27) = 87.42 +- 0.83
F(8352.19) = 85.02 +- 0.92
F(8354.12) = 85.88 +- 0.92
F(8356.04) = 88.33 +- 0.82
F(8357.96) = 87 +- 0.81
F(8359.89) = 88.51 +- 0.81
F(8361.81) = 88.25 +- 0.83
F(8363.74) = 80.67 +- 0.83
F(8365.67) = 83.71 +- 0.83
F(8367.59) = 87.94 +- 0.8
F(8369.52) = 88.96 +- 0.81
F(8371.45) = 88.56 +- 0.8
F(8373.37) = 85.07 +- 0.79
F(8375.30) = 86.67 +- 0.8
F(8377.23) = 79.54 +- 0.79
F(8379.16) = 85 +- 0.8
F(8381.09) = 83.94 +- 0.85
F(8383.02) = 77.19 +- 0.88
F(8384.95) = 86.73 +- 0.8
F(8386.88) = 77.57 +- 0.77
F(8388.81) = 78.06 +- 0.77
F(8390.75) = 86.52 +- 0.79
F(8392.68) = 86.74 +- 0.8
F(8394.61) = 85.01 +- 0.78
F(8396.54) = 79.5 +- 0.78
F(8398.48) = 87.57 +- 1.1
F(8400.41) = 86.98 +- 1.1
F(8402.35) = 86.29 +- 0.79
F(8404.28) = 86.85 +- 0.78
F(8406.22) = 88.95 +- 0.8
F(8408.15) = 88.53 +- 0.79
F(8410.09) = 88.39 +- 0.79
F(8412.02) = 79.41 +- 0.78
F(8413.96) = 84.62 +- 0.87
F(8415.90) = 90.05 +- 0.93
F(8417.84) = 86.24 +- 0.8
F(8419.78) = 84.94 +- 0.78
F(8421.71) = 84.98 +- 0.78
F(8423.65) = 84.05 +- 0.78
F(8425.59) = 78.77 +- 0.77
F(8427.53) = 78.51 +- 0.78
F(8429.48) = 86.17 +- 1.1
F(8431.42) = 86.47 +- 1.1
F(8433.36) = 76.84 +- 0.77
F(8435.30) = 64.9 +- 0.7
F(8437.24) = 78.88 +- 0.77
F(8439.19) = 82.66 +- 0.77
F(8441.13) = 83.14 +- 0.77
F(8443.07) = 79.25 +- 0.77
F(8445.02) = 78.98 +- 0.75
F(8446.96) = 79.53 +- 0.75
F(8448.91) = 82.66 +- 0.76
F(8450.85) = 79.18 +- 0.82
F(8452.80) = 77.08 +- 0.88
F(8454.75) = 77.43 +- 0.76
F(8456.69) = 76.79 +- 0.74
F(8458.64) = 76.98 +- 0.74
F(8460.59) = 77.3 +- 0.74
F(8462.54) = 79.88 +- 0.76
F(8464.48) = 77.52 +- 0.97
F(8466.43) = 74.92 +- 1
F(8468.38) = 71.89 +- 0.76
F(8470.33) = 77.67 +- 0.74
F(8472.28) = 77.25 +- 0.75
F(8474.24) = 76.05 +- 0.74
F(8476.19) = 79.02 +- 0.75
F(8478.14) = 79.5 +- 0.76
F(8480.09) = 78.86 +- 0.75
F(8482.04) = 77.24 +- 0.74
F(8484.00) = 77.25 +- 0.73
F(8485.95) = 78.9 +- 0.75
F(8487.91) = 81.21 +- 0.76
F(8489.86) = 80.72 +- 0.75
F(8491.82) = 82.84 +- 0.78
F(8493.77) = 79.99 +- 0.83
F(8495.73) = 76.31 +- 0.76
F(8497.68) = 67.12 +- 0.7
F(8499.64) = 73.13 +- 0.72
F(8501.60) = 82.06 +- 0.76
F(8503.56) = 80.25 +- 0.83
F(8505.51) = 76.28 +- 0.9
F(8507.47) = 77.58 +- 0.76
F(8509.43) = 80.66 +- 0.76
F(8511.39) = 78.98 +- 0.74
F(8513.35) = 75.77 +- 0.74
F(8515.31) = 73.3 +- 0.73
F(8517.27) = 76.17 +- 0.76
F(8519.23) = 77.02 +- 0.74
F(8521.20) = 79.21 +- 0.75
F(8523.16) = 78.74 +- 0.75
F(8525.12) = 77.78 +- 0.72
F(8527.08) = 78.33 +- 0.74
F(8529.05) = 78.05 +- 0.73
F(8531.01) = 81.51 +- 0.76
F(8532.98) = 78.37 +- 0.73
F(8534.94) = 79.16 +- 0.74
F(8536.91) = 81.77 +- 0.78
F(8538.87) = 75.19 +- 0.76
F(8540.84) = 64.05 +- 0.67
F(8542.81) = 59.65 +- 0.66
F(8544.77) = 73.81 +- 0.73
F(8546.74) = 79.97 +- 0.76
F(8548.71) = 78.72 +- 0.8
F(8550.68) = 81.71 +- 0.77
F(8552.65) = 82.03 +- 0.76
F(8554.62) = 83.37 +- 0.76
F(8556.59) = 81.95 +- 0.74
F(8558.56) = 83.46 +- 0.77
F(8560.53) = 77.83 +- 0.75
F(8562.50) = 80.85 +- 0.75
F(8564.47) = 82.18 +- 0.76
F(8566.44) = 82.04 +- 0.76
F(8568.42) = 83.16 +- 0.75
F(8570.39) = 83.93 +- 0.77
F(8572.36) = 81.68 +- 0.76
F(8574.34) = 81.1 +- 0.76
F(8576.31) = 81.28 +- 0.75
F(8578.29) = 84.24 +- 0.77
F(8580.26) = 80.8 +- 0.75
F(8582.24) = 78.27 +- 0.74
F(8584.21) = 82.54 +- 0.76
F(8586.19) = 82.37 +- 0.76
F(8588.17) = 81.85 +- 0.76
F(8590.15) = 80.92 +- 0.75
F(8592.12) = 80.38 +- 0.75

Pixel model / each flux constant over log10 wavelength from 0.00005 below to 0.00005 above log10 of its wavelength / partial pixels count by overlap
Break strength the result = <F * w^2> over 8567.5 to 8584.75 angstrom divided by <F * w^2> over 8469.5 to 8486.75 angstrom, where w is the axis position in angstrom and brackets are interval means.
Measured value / 1.1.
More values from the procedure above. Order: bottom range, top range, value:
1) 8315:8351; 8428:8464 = 0.93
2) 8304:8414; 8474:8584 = 0.95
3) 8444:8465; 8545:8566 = 1.06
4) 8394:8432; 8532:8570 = 0.95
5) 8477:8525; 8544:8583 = 1.06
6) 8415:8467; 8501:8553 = 0.98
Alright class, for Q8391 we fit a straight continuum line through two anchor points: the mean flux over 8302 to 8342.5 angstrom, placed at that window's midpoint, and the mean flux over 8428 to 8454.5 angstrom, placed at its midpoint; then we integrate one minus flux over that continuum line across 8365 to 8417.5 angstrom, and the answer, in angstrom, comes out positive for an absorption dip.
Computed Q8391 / -1.6 angstrom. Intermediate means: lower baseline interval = 86.6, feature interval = 85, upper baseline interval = 79.6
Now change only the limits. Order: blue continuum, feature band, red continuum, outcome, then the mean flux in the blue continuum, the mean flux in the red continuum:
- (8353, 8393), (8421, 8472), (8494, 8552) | 1.21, 84.8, 76.6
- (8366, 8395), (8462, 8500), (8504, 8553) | 0.89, 84.2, 76.9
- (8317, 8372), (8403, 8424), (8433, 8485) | -1.23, 86.9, 77.7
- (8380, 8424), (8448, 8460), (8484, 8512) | 0.43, 84.8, 78.3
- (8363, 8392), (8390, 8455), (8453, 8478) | -2.05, 83.8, 77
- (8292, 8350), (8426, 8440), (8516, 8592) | 0.71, 87.1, 79.3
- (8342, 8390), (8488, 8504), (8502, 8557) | 0.24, 85.4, 77.5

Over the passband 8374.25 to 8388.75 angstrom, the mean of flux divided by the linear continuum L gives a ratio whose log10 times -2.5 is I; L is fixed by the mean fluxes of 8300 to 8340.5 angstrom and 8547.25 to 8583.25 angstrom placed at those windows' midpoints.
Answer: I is 0.04 mag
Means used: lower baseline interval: 86.4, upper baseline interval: 81.6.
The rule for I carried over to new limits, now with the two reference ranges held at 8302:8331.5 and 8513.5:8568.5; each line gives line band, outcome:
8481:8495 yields 0.01 mag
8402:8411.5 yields -0.06 mag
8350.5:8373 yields -0.02 mag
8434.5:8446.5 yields 0.05 mag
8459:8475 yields 0.06 mag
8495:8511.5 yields 0.04 mag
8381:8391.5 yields 0.04 mag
